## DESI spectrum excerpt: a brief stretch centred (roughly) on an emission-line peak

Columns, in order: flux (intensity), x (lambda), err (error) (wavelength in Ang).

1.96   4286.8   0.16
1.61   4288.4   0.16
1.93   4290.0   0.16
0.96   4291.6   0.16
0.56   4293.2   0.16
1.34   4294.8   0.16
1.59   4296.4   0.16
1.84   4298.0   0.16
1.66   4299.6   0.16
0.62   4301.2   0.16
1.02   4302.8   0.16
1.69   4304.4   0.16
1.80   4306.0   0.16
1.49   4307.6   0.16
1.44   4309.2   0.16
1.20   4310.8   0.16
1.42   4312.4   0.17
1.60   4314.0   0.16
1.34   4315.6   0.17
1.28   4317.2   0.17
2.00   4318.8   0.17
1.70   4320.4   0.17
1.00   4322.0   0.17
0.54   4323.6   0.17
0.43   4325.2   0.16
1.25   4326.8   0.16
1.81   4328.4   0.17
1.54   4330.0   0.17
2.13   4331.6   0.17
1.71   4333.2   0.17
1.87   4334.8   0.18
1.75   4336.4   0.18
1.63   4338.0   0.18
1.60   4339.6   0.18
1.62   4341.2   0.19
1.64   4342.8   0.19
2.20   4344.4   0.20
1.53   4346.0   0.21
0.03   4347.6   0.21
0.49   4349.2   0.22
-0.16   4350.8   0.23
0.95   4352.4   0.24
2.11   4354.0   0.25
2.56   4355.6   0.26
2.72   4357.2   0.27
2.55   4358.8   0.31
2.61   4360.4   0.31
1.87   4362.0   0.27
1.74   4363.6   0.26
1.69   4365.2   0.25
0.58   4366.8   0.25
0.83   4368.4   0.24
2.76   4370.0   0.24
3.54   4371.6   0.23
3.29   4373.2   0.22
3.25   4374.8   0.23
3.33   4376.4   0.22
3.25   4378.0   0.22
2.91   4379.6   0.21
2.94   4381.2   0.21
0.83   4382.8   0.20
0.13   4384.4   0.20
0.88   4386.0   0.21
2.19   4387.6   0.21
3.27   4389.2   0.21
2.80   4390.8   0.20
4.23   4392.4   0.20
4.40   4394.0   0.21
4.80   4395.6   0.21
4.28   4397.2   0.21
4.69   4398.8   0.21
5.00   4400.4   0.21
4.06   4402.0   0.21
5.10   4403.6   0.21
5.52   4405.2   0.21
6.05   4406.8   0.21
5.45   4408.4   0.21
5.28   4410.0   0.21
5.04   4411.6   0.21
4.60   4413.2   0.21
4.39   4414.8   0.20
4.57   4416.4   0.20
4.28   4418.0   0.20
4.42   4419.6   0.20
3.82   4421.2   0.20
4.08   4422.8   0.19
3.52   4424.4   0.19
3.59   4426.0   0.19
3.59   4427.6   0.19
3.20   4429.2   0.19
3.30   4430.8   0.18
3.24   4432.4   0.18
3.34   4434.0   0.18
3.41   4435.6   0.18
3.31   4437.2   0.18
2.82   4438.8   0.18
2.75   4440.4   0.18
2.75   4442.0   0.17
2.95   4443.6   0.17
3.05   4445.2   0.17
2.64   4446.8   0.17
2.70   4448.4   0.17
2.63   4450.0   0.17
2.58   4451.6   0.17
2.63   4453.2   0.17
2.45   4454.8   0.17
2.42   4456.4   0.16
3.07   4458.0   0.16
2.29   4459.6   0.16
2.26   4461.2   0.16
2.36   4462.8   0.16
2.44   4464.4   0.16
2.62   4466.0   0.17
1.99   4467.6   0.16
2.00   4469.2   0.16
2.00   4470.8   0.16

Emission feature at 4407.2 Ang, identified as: Ly-alpha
